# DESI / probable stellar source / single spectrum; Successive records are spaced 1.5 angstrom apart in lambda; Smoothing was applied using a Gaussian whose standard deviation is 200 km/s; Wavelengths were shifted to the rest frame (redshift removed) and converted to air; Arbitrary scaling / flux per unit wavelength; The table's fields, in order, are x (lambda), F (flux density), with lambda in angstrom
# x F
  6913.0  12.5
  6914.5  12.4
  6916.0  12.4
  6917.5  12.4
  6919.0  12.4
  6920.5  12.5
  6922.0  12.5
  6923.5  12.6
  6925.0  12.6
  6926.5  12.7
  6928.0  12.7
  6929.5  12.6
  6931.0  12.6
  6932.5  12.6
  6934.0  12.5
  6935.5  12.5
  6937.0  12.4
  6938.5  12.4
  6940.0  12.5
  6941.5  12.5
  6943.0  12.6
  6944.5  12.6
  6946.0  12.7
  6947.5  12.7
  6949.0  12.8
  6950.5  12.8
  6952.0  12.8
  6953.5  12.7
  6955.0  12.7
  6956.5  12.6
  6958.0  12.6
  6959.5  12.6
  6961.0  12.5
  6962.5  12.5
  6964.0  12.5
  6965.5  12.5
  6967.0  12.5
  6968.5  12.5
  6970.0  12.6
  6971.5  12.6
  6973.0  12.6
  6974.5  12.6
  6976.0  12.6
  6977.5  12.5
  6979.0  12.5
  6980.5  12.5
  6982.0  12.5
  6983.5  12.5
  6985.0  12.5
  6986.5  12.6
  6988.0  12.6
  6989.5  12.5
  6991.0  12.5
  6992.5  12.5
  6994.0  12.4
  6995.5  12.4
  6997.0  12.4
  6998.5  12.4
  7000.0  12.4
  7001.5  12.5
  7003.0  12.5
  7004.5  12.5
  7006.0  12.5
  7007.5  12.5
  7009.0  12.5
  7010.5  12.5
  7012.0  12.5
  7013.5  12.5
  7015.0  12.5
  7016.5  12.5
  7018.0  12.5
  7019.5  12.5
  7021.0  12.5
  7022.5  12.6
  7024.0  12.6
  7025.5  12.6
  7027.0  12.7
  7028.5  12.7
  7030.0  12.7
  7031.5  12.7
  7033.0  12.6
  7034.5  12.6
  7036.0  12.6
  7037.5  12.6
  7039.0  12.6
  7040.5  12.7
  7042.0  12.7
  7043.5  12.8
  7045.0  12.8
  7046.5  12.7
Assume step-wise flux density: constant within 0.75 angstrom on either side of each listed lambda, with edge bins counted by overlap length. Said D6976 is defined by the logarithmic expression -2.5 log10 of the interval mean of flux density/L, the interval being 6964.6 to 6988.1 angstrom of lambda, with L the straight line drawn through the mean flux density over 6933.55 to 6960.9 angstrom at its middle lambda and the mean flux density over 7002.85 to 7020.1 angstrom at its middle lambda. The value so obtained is 0.00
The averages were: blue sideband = 12.6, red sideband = 12.5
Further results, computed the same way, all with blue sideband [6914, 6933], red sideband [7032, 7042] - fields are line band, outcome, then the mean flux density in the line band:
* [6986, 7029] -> 0.008 mag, 12.5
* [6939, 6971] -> -0.004 mag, 12.6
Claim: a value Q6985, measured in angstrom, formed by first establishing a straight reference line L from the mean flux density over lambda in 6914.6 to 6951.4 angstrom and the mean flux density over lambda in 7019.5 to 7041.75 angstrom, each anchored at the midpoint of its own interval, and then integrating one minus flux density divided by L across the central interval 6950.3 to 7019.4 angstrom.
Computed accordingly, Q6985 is 0.4 angstrom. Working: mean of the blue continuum 12.6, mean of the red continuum 12.6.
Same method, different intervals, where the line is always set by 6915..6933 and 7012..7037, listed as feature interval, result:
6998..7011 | 0.1 angstrom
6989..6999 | 0.1 angstrom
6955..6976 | 0.0 angstrom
